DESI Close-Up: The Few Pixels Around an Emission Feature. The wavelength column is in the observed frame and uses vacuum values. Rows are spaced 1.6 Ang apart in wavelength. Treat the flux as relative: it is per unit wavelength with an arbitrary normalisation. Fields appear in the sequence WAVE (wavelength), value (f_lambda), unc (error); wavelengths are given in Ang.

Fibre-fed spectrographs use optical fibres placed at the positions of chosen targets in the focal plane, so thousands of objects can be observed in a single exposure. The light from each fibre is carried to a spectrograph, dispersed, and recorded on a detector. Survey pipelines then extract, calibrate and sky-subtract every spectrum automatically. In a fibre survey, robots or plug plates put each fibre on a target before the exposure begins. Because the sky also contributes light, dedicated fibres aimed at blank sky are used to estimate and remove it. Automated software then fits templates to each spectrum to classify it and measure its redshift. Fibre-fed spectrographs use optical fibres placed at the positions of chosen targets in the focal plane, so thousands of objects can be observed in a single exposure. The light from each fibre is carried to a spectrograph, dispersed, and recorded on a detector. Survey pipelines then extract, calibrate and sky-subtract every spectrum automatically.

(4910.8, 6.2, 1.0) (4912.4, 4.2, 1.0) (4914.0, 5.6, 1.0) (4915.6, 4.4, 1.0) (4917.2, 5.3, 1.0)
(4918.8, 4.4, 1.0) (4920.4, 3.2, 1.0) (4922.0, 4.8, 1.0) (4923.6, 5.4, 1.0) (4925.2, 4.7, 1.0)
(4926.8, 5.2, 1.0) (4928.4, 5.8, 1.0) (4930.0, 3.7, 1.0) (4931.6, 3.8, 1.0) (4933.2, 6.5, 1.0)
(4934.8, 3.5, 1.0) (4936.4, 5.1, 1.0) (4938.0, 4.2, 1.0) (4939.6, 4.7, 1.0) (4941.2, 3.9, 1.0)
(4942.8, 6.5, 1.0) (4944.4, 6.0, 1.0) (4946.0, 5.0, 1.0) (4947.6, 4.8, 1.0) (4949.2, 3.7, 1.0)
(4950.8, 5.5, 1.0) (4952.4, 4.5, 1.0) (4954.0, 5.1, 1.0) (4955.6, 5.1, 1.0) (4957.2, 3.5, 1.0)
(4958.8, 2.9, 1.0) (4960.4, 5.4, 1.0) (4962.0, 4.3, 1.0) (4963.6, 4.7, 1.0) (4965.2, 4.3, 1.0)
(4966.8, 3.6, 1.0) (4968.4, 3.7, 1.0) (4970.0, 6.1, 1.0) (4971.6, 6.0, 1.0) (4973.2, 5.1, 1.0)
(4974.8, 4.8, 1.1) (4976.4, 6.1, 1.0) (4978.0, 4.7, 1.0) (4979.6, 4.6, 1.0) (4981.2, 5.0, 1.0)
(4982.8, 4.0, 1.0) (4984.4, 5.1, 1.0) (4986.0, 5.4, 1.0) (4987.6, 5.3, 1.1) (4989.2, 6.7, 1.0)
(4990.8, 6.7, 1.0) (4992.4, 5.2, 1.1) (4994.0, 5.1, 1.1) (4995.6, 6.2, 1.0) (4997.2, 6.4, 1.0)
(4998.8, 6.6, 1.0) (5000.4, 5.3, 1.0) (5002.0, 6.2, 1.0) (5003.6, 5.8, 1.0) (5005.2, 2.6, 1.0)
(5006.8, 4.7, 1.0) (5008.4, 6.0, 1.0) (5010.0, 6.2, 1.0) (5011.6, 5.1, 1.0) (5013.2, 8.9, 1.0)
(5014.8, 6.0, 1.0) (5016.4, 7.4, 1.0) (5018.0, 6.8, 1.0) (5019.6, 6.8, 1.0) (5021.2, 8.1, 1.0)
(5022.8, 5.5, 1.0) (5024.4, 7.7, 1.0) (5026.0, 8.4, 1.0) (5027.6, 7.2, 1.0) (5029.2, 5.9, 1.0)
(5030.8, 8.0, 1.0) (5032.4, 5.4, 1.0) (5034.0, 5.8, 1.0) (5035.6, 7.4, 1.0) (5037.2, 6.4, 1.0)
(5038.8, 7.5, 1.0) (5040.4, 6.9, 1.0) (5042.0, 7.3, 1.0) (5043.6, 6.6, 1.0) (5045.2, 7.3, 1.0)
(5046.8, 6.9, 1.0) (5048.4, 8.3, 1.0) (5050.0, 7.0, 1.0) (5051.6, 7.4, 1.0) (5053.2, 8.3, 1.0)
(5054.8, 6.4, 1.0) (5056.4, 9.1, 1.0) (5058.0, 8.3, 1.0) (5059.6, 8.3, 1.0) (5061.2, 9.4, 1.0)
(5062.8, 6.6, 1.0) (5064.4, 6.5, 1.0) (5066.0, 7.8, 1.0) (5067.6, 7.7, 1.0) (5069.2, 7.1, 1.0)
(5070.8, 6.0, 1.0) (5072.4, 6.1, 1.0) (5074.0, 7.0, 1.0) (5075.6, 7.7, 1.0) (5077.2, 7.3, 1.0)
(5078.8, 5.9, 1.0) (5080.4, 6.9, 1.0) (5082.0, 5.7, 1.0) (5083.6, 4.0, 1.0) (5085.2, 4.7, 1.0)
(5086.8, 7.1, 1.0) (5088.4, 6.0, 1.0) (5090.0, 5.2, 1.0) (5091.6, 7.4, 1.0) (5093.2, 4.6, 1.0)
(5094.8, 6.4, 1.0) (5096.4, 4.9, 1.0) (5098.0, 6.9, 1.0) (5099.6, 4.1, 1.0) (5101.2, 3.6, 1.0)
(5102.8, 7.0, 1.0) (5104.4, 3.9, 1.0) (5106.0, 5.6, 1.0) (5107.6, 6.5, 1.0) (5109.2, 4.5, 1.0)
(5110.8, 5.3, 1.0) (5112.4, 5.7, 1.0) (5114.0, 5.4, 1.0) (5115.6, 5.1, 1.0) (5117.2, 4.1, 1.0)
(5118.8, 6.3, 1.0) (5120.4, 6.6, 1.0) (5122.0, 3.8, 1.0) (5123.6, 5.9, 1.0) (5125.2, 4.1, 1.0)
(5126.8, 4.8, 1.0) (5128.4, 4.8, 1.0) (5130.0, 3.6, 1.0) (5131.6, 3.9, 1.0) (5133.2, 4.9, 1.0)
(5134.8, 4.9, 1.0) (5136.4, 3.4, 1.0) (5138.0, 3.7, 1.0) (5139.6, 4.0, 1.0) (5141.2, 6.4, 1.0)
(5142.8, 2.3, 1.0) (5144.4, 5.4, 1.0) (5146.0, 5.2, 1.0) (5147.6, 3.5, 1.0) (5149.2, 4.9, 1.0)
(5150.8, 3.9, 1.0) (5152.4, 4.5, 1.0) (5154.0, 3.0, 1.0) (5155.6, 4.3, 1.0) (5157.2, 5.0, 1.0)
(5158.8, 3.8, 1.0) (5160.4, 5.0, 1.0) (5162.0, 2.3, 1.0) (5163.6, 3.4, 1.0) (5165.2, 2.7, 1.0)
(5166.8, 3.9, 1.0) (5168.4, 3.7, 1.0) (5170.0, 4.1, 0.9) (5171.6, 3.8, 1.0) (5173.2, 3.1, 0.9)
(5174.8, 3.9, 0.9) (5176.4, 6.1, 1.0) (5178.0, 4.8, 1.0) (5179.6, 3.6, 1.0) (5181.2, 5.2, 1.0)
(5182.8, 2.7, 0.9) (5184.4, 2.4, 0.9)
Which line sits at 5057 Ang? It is C III] 1909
